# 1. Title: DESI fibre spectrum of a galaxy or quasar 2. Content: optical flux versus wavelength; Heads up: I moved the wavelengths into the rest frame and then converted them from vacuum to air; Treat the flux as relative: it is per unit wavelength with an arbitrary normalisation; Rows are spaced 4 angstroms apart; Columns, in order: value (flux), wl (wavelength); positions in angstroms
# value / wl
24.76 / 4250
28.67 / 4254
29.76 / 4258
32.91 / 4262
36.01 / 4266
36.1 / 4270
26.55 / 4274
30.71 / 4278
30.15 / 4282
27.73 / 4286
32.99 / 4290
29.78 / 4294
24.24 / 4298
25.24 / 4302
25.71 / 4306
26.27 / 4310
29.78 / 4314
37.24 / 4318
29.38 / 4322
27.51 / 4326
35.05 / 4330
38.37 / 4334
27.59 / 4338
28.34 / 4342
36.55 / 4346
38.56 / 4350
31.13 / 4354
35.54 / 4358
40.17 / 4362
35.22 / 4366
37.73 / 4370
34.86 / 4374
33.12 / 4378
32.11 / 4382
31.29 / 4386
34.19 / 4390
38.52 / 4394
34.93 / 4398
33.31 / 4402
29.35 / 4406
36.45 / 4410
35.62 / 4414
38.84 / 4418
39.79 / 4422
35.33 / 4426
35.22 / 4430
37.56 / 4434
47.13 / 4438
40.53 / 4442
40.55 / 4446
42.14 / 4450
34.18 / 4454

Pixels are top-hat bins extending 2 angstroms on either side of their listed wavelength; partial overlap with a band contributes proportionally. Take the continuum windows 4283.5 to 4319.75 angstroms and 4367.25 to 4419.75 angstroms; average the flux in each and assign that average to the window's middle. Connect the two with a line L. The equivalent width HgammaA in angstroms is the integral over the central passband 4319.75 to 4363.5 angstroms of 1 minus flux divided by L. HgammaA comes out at -2.9 angstroms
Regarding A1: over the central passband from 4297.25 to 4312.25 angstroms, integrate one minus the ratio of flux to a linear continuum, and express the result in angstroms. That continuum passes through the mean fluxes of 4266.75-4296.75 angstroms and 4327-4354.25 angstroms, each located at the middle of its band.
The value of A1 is 3.0 angstroms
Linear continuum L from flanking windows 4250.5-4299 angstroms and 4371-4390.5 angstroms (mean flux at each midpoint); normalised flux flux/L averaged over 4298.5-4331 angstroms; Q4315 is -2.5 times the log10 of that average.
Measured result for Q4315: 0.09 mag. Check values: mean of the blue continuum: 30.4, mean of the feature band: 29.1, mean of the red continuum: 33.3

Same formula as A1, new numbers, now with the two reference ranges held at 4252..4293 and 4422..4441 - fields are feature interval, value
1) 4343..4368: -0.5 angstroms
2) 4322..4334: 0.6 angstroms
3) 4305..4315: 1.8 angstroms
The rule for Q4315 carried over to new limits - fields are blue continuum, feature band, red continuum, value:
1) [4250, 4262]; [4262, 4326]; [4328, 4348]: 0.037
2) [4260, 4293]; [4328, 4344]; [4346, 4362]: 0.082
